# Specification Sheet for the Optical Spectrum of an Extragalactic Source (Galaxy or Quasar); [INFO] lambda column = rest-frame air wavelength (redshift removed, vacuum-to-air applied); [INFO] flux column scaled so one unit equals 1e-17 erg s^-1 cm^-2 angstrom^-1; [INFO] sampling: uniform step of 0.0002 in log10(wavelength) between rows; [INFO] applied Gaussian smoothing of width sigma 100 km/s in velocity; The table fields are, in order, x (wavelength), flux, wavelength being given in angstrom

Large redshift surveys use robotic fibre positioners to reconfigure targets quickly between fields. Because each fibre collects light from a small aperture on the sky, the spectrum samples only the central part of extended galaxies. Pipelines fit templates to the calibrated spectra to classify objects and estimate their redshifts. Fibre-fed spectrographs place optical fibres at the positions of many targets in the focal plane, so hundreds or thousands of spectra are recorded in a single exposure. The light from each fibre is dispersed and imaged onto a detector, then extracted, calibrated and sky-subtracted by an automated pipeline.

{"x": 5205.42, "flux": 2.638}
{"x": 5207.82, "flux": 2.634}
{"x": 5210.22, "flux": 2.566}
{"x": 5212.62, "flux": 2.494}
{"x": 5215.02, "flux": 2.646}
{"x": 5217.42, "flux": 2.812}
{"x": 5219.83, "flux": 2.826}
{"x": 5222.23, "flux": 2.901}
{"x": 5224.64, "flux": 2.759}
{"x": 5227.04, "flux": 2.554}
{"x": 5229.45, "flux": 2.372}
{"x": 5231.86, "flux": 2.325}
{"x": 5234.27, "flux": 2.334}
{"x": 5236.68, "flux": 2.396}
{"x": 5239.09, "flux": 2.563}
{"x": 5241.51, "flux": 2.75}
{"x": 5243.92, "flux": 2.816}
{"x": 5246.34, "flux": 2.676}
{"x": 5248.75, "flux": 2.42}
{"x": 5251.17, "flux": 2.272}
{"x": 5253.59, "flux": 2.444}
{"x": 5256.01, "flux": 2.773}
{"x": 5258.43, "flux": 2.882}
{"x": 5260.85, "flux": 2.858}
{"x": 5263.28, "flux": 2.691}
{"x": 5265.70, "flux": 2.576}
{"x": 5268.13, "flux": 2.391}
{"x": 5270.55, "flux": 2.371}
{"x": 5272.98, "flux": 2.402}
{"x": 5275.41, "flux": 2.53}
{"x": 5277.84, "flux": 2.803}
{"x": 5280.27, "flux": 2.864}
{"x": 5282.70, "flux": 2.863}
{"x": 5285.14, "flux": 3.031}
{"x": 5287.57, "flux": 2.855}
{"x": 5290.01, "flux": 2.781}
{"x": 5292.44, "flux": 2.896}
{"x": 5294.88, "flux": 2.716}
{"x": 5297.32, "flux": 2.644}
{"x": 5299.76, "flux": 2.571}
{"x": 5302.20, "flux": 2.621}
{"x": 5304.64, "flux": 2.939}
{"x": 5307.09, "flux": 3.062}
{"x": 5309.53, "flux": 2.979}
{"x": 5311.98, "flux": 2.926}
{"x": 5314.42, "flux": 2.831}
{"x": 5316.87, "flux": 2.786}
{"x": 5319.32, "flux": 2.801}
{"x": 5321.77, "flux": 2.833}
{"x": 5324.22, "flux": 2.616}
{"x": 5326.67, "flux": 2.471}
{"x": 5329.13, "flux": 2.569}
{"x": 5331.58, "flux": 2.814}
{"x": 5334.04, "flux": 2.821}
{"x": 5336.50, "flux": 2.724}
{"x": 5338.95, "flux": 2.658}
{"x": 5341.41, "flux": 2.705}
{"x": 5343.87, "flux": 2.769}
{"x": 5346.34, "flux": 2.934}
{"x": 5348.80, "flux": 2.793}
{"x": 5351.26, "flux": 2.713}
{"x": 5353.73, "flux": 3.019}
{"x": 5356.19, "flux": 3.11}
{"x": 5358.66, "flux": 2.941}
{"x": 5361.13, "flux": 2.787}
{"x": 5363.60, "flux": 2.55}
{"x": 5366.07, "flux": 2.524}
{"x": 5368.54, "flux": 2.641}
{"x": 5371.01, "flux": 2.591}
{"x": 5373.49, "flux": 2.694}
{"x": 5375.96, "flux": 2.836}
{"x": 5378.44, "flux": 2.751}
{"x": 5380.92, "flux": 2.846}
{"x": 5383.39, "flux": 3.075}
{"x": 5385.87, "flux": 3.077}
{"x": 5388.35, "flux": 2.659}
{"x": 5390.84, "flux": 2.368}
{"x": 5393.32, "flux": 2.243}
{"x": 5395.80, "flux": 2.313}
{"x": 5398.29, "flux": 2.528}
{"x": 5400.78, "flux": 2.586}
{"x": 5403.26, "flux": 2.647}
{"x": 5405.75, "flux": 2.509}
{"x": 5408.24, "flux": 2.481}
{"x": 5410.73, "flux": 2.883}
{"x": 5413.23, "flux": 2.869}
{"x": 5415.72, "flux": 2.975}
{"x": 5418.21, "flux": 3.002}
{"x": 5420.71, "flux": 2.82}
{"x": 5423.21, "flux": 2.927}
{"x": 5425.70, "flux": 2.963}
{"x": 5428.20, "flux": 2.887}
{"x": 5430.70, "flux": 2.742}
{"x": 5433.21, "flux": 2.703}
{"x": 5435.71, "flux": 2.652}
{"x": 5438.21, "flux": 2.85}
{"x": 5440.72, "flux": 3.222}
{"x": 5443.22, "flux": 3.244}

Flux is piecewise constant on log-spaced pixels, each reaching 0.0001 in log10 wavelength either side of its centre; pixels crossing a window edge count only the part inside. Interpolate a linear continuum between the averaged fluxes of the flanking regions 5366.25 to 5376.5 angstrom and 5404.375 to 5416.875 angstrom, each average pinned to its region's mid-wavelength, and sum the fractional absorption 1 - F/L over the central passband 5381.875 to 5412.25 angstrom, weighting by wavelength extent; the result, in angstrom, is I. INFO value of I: 1.1 angstrom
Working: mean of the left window 2.66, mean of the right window 2.74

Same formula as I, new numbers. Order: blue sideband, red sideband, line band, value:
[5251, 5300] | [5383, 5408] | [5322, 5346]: -0.6 angstrom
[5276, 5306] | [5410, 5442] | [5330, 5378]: 1.2 angstrom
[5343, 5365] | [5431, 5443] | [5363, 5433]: 3.6 angstrom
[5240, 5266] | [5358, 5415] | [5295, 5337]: -1.6 angstrom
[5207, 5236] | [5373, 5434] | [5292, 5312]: -1.1 angstrom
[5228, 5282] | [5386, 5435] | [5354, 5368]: -0.7 angstrom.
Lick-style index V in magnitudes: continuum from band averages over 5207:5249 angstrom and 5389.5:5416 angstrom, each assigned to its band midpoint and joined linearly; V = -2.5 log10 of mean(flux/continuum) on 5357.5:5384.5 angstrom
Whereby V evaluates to -0.07 mag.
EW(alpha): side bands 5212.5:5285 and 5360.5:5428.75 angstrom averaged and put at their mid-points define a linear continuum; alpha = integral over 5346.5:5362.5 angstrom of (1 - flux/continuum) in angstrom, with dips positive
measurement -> -1.2 angstrom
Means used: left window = 2.62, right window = 2.71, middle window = 2.89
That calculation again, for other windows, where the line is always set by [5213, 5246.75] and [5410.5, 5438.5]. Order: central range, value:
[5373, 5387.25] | -0.44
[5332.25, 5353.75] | -0.19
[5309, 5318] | -0.51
